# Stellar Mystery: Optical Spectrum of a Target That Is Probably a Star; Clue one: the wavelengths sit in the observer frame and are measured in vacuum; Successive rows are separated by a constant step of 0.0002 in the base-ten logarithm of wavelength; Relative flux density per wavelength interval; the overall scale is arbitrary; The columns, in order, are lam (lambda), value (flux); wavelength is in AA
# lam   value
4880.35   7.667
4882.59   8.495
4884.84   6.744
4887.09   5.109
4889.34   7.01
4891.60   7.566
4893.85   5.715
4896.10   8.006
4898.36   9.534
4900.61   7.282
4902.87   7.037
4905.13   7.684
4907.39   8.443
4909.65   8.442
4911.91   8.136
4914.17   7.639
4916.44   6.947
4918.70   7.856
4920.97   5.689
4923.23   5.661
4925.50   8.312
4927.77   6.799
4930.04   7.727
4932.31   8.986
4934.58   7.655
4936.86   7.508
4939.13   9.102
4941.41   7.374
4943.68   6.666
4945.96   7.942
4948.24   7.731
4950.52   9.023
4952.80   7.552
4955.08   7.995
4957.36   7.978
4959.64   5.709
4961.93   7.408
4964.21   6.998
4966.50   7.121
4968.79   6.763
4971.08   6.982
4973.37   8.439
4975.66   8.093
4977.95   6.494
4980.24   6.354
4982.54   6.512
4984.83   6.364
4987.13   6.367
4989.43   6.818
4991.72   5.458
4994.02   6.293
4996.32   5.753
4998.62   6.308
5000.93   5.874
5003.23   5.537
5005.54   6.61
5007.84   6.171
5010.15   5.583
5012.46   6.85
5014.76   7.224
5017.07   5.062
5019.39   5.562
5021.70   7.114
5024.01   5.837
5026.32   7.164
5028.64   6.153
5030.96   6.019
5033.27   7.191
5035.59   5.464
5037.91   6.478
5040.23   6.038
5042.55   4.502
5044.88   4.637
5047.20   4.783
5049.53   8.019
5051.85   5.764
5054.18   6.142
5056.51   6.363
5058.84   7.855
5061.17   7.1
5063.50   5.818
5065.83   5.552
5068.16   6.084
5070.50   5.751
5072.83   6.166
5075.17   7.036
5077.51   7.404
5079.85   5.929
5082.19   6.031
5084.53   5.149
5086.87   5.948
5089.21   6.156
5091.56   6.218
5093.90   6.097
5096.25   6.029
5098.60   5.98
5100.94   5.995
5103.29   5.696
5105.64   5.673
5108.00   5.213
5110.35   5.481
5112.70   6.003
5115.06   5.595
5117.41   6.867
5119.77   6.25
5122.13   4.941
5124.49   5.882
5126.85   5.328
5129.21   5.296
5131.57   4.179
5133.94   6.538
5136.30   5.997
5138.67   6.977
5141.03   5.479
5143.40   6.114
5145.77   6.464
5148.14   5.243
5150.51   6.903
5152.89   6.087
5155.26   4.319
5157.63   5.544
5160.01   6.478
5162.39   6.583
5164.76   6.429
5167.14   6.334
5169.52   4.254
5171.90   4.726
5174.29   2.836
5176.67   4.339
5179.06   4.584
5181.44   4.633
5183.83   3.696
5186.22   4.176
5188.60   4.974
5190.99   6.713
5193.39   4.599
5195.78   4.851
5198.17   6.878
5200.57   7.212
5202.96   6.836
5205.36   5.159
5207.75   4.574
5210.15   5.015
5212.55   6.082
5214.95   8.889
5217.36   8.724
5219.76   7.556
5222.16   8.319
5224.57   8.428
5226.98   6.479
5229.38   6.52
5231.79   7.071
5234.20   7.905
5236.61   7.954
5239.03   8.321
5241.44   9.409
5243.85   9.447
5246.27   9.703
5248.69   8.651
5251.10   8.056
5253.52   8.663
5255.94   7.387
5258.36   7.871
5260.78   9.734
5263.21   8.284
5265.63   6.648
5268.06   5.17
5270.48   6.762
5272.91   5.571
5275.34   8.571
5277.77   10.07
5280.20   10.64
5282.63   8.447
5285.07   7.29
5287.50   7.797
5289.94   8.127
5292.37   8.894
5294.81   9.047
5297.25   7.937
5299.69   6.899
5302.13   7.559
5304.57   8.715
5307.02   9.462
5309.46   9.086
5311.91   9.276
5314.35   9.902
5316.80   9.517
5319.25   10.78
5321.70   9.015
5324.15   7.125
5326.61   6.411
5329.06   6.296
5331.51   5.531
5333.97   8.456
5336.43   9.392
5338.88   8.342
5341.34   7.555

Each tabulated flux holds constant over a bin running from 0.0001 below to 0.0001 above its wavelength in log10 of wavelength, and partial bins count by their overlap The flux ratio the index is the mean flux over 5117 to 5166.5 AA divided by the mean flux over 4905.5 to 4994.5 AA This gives 0.80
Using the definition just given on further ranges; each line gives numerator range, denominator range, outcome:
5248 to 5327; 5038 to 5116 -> 1.38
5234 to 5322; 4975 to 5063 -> 1.35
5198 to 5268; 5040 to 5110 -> 1.26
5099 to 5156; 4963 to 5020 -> 0.89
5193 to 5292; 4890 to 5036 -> 1.08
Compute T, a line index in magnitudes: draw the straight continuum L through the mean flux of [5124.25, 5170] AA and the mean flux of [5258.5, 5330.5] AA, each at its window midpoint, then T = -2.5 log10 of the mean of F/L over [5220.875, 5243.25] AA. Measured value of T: -0.09 mag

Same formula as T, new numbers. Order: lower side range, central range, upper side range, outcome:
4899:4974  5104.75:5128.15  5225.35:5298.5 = 0.342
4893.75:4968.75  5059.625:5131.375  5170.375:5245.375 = 0.156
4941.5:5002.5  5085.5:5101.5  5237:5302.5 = 0.227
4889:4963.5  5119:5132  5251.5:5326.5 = 0.435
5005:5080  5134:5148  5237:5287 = 0.157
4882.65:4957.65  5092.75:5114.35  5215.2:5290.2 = 0.328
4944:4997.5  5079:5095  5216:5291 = 0.248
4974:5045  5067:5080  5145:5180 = -0.097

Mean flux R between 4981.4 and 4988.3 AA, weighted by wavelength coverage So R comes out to 6.41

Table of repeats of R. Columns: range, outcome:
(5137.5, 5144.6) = 6.19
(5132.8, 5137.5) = 6.27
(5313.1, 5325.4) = 9.26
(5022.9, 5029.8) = 6.39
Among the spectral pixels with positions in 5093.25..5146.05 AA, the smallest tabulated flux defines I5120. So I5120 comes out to 4.179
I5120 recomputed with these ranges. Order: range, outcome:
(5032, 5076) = 4.502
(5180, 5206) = 3.696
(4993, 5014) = 5.537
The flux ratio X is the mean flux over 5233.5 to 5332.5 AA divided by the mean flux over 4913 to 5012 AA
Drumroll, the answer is 1.17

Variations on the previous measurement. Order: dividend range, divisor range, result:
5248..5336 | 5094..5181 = 1.45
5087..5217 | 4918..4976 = 0.76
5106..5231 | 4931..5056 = 0.87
